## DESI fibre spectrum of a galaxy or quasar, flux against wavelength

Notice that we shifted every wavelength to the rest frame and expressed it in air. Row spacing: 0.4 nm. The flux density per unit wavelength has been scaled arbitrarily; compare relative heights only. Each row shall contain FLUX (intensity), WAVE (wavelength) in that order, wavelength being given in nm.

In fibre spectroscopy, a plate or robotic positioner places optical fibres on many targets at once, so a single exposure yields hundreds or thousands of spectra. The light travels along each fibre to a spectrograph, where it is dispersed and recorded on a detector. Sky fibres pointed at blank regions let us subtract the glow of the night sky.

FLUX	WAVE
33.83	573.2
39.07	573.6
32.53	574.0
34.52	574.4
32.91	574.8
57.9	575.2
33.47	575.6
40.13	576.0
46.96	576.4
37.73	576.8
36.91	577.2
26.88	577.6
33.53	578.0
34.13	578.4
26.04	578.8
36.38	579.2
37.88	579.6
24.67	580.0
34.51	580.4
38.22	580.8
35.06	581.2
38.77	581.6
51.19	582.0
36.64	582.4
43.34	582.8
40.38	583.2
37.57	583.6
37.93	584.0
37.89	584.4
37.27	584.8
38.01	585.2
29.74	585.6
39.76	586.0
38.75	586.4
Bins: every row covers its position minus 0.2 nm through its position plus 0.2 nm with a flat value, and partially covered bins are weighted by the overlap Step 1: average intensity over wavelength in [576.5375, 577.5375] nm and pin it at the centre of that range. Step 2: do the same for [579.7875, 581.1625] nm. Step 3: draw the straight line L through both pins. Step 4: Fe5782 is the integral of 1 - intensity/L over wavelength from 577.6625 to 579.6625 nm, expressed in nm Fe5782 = 0.11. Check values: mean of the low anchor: 36.5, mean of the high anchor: 32.8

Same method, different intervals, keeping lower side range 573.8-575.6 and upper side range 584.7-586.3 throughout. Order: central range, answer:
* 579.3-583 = -0.05 nm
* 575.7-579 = 0.26 nm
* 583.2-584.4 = -0.05 nm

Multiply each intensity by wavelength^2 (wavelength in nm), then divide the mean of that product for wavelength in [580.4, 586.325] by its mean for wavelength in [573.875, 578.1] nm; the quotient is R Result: 1.05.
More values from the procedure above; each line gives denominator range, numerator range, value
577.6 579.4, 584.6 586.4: 1.17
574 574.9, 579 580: 1.05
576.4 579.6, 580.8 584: 1.19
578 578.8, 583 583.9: 1.24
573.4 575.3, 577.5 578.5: 0.84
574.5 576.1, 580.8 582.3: 1.03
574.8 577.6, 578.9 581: 0.85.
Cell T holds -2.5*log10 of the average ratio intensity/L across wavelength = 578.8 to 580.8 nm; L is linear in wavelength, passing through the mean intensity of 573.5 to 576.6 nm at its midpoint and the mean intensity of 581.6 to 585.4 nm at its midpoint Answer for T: 0.20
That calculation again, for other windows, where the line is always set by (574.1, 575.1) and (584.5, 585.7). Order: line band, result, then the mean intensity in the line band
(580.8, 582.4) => -0.14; 40.6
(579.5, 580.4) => 0.15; 31.3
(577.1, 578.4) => 0.11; 32.4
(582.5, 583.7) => -0.13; 40.4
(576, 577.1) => -0.15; 41.4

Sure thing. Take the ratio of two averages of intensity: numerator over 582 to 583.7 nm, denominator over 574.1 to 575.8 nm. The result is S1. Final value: 1.04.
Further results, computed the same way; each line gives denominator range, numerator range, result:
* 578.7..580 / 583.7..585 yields 1.15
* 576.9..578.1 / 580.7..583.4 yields 1.24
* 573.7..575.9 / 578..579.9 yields 0.86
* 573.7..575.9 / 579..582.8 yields 0.97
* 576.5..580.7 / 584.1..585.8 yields 1.08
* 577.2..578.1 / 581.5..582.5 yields 1.38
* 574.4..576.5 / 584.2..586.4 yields 0.89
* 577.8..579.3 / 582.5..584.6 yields 1.22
